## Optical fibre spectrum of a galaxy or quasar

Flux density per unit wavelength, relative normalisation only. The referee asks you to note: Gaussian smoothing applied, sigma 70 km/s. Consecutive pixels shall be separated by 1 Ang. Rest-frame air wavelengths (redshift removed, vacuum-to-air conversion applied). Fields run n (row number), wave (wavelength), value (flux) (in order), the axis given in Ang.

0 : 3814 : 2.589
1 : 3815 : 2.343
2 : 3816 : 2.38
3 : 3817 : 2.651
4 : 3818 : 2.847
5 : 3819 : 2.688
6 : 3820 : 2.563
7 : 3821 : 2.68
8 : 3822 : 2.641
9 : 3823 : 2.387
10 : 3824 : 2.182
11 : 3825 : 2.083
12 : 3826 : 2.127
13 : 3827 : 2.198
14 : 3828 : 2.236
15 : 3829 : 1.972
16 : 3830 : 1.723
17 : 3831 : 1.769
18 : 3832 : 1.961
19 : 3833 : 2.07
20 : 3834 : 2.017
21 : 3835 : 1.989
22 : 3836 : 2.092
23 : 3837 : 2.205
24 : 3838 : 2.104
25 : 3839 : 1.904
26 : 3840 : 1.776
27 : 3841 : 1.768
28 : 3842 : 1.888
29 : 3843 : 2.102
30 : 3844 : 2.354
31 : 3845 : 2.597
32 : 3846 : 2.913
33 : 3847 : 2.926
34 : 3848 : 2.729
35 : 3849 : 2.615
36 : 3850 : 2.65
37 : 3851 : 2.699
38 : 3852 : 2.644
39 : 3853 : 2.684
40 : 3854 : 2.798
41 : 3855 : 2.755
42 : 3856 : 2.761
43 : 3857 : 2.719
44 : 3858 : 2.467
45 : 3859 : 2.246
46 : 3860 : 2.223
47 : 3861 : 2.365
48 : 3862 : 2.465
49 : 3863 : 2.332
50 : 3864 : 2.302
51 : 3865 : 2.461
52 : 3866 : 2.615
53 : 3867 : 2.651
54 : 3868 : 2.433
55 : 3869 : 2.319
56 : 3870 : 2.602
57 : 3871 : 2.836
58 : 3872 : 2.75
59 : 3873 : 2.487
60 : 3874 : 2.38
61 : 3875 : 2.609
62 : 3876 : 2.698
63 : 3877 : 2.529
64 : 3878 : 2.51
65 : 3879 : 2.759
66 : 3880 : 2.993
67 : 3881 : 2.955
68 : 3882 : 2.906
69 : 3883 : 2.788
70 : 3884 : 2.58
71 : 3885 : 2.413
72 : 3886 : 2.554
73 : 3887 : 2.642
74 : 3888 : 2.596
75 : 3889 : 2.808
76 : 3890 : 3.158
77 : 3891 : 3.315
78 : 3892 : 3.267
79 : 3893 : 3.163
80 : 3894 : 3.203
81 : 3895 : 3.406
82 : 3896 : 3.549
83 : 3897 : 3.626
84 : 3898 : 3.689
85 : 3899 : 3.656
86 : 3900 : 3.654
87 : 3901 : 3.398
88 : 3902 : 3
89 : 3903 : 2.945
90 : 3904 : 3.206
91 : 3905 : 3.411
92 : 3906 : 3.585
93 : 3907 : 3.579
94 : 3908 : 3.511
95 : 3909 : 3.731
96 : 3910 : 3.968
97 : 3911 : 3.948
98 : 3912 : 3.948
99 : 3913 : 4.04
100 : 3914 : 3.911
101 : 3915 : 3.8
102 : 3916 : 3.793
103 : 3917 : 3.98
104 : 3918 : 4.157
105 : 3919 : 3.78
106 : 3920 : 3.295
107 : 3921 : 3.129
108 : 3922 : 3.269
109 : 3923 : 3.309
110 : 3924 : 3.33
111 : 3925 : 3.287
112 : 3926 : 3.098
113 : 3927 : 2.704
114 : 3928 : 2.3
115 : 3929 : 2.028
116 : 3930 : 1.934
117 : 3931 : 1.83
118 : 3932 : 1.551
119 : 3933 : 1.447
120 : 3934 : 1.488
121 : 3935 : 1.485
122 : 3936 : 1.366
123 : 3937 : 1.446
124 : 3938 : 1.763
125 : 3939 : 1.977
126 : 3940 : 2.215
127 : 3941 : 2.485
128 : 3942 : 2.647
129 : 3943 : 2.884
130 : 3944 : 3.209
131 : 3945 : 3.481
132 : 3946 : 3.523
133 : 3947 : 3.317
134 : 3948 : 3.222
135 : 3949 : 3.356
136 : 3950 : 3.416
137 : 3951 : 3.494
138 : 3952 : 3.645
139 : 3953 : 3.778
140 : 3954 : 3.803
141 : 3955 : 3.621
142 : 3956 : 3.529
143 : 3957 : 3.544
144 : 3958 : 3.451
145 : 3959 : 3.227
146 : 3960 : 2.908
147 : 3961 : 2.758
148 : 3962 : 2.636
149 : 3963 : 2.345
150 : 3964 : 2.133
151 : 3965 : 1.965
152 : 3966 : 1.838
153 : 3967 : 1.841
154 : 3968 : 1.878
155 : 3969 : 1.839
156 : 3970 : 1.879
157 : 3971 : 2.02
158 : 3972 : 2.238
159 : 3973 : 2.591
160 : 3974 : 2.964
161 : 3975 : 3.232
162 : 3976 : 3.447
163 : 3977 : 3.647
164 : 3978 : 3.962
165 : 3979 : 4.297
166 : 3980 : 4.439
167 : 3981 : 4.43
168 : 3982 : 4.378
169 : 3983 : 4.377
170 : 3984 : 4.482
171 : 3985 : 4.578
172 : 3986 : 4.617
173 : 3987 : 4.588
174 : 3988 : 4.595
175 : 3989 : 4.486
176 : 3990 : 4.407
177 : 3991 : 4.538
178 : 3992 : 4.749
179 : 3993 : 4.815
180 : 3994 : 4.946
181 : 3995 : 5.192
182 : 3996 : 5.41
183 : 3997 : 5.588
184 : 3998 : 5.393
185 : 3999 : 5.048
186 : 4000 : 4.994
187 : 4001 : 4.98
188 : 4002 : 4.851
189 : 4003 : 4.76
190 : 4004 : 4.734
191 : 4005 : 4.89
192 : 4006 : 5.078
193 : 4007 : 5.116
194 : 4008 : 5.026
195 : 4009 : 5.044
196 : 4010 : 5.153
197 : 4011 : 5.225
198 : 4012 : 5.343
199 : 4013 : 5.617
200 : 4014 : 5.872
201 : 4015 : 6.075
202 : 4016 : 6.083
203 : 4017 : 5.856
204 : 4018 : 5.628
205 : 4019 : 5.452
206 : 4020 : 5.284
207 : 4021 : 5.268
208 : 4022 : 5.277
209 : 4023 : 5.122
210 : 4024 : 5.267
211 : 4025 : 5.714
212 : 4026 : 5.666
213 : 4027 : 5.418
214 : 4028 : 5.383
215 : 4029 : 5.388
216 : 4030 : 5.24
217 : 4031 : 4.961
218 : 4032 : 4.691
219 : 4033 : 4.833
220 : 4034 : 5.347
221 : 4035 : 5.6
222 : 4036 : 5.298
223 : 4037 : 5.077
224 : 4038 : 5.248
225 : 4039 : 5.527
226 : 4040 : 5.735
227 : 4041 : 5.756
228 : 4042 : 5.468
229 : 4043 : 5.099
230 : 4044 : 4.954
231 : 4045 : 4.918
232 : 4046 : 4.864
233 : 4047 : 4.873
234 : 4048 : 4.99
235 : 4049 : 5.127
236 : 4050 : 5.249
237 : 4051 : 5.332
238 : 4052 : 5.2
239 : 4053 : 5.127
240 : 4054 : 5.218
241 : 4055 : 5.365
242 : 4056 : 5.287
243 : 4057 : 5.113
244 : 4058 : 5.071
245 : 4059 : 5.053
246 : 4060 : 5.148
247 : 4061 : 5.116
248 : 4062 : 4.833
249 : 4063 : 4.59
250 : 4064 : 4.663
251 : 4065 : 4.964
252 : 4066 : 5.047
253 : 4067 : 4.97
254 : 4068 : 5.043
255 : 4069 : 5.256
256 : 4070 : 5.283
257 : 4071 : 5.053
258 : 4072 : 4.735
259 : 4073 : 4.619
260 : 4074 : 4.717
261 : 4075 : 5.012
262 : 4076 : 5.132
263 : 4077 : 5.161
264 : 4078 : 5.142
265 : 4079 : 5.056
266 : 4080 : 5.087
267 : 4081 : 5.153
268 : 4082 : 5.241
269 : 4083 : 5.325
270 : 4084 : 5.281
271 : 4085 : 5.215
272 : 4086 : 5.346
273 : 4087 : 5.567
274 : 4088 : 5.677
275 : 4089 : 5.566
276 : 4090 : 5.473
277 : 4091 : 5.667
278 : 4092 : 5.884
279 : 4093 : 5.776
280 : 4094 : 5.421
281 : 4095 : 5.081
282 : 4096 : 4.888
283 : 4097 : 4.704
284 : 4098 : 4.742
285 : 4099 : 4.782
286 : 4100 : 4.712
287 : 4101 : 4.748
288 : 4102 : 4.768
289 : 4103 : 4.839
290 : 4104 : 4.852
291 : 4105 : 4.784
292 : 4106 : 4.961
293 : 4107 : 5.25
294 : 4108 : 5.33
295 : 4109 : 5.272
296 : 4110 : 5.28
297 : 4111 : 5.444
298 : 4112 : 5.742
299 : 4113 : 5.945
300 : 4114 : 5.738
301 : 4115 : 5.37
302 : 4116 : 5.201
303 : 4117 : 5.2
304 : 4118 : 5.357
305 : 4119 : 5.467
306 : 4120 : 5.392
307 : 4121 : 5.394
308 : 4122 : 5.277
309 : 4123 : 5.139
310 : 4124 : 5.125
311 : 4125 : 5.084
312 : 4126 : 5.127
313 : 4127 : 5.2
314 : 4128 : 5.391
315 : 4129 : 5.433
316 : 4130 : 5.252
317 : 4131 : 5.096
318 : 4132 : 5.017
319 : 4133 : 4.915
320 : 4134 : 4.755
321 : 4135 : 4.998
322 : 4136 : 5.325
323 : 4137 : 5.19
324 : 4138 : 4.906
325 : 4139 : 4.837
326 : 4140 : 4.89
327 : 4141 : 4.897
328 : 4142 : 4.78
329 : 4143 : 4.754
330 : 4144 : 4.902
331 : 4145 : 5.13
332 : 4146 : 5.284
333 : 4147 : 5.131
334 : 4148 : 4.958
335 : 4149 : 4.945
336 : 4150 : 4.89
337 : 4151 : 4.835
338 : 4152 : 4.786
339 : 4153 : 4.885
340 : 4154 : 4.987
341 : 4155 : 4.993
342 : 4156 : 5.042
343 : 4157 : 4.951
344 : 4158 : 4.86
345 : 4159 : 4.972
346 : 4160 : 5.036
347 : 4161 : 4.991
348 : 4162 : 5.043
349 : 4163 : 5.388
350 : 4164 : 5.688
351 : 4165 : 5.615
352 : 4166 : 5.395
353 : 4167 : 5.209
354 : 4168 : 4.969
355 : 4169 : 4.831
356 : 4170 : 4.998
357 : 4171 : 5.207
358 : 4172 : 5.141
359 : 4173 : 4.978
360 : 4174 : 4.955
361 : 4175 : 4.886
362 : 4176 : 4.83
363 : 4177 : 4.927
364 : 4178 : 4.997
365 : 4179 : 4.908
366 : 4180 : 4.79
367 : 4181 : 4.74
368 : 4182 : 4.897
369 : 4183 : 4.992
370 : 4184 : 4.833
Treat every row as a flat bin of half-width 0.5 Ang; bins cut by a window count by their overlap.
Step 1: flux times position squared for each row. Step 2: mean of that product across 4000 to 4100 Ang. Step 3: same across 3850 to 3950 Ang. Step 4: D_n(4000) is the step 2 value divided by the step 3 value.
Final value 1.95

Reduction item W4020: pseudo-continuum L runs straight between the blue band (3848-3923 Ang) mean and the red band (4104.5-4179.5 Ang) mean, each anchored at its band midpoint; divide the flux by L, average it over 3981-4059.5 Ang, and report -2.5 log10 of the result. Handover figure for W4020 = -0.24 mag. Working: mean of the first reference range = 3.02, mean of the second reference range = 5.12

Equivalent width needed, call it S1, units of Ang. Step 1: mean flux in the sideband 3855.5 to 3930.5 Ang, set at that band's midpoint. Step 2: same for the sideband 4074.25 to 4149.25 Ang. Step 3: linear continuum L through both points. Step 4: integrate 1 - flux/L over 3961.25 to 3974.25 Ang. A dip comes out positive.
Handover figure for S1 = 5.5 Ang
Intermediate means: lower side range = 3.02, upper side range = 5.17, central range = 2.16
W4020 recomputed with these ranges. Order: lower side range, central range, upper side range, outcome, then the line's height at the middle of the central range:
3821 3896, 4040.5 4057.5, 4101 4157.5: -0.190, 4.34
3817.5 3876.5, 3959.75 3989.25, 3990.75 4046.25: 0.370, 4.52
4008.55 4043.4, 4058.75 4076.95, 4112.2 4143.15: 0.074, 5.31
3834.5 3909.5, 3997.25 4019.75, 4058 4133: -0.242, 4.23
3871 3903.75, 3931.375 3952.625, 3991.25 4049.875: 0.472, 3.9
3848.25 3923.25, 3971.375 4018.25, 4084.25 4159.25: -0.171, 4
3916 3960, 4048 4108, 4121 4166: -0.171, 4.37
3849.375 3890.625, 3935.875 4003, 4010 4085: 0.170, 4.07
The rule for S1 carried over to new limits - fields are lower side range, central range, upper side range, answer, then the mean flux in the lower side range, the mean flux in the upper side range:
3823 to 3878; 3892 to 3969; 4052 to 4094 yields 7.1 Ang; 2.37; 5.17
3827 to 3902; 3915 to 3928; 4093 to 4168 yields -1.1 Ang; 2.61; 5.11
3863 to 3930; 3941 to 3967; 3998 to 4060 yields 6.1 Ang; 3.1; 5.25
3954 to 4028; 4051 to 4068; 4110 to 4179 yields -1.4 Ang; 4.3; 5.12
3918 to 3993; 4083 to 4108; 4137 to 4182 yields -4.4 Ang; 3.08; 5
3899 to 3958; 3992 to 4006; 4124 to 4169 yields -4.9 Ang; 3.09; 5.06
